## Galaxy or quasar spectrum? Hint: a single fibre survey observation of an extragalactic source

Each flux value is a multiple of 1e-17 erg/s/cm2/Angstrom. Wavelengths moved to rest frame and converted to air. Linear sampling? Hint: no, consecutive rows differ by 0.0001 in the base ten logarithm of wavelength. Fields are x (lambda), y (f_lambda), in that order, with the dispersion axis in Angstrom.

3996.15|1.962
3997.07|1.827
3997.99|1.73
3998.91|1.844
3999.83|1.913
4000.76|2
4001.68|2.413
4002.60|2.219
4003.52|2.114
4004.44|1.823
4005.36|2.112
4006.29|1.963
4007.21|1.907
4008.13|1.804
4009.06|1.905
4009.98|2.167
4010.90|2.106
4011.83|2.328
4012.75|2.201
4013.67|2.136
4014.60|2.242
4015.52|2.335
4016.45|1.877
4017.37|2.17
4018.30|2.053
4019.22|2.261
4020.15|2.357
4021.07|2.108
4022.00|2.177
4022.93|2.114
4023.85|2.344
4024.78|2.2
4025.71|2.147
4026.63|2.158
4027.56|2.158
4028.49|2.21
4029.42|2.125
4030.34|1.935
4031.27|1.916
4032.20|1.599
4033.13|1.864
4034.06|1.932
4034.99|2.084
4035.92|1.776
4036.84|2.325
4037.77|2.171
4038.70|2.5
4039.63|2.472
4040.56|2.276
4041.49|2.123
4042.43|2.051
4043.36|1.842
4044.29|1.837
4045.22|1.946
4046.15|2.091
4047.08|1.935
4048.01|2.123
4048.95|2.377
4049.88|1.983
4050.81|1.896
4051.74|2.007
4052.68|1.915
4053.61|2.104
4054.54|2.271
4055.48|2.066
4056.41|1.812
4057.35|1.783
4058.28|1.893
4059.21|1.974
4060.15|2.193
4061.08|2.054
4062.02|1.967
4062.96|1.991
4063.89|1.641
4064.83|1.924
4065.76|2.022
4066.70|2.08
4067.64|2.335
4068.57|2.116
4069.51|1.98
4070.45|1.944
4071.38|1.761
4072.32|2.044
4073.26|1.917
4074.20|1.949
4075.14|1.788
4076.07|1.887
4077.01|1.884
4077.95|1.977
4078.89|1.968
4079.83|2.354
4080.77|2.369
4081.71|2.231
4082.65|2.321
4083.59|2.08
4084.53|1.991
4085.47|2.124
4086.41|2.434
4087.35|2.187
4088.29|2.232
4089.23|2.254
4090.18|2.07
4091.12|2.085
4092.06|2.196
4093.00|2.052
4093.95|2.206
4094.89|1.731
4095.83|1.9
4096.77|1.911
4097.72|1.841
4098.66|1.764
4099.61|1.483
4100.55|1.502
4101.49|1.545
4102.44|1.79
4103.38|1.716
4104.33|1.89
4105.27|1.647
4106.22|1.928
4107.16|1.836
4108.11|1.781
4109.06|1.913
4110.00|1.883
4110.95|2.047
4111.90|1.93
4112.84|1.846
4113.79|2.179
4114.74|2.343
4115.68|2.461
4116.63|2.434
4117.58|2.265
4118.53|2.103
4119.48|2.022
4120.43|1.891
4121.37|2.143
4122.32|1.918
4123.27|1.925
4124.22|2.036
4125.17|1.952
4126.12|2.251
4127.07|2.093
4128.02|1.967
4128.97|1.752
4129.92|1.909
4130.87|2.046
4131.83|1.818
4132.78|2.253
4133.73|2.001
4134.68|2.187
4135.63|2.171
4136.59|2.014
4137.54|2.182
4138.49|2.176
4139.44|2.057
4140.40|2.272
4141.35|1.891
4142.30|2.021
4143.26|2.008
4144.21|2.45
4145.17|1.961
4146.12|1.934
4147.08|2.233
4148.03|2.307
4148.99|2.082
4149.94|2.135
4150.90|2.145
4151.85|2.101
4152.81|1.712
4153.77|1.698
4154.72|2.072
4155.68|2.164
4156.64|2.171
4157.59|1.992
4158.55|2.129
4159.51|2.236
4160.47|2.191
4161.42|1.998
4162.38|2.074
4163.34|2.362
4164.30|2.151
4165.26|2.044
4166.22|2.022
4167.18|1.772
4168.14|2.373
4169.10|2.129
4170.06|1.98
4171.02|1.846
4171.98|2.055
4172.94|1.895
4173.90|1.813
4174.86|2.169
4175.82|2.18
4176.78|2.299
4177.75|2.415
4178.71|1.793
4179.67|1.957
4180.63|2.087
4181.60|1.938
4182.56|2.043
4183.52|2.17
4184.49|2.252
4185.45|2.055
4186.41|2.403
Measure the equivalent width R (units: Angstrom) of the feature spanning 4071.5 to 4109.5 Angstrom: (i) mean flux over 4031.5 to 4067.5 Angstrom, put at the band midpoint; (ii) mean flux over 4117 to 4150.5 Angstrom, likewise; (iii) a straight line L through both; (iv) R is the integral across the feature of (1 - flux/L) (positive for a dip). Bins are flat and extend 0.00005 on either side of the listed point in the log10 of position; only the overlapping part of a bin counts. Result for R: 1.5 Angstrom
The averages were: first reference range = 2.03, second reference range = 2.07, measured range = 1.97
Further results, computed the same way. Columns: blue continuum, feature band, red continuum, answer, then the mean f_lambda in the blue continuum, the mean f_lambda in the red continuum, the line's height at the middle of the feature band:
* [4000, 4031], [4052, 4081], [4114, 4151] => 1.59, 2.12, 2.1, 2.11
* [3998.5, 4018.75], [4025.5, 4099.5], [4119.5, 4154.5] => 0.81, 2.07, 2.05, 2.06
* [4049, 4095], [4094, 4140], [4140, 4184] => 2.03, 2.05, 2.08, 2.06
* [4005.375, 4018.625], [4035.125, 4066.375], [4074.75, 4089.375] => 1.02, 2.09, 2.13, 2.11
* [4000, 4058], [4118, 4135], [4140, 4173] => 0.52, 2.08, 2.08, 2.08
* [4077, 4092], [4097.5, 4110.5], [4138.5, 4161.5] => 2.39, 2.17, 2.09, 2.14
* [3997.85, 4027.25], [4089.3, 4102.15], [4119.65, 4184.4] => 1.25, 2.11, 2.06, 2.08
